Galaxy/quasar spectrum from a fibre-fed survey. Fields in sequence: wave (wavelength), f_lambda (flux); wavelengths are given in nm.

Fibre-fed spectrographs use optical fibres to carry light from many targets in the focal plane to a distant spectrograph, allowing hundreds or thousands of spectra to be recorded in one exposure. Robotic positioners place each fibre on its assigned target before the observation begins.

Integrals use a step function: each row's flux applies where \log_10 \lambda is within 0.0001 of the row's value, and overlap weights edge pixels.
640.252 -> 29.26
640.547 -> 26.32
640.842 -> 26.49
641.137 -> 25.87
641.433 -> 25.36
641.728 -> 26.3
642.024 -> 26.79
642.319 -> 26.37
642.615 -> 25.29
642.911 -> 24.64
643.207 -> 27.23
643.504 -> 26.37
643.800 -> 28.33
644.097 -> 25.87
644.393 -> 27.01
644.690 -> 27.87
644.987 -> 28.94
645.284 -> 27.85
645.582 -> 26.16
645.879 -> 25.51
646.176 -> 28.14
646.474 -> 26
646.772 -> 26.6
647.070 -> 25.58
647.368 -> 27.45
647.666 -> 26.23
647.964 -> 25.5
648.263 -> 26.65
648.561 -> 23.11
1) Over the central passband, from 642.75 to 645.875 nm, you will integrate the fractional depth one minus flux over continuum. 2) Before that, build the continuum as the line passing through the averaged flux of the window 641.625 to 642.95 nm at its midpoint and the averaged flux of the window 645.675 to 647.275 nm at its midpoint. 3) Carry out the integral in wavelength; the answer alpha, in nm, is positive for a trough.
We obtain -0.09 nm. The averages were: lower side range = 26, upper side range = 26.4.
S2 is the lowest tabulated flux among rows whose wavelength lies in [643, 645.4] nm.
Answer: 25.87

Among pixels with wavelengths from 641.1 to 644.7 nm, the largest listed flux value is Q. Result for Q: 28.33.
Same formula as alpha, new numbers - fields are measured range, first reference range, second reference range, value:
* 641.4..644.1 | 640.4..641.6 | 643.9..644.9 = 0.027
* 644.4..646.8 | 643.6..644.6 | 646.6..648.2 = -0.038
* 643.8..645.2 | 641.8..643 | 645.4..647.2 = -0.075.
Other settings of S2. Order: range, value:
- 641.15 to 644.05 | 24.64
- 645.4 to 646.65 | 25.51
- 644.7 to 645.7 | 26.16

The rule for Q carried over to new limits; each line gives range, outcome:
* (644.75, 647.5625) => 28.94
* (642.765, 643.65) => 27.23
